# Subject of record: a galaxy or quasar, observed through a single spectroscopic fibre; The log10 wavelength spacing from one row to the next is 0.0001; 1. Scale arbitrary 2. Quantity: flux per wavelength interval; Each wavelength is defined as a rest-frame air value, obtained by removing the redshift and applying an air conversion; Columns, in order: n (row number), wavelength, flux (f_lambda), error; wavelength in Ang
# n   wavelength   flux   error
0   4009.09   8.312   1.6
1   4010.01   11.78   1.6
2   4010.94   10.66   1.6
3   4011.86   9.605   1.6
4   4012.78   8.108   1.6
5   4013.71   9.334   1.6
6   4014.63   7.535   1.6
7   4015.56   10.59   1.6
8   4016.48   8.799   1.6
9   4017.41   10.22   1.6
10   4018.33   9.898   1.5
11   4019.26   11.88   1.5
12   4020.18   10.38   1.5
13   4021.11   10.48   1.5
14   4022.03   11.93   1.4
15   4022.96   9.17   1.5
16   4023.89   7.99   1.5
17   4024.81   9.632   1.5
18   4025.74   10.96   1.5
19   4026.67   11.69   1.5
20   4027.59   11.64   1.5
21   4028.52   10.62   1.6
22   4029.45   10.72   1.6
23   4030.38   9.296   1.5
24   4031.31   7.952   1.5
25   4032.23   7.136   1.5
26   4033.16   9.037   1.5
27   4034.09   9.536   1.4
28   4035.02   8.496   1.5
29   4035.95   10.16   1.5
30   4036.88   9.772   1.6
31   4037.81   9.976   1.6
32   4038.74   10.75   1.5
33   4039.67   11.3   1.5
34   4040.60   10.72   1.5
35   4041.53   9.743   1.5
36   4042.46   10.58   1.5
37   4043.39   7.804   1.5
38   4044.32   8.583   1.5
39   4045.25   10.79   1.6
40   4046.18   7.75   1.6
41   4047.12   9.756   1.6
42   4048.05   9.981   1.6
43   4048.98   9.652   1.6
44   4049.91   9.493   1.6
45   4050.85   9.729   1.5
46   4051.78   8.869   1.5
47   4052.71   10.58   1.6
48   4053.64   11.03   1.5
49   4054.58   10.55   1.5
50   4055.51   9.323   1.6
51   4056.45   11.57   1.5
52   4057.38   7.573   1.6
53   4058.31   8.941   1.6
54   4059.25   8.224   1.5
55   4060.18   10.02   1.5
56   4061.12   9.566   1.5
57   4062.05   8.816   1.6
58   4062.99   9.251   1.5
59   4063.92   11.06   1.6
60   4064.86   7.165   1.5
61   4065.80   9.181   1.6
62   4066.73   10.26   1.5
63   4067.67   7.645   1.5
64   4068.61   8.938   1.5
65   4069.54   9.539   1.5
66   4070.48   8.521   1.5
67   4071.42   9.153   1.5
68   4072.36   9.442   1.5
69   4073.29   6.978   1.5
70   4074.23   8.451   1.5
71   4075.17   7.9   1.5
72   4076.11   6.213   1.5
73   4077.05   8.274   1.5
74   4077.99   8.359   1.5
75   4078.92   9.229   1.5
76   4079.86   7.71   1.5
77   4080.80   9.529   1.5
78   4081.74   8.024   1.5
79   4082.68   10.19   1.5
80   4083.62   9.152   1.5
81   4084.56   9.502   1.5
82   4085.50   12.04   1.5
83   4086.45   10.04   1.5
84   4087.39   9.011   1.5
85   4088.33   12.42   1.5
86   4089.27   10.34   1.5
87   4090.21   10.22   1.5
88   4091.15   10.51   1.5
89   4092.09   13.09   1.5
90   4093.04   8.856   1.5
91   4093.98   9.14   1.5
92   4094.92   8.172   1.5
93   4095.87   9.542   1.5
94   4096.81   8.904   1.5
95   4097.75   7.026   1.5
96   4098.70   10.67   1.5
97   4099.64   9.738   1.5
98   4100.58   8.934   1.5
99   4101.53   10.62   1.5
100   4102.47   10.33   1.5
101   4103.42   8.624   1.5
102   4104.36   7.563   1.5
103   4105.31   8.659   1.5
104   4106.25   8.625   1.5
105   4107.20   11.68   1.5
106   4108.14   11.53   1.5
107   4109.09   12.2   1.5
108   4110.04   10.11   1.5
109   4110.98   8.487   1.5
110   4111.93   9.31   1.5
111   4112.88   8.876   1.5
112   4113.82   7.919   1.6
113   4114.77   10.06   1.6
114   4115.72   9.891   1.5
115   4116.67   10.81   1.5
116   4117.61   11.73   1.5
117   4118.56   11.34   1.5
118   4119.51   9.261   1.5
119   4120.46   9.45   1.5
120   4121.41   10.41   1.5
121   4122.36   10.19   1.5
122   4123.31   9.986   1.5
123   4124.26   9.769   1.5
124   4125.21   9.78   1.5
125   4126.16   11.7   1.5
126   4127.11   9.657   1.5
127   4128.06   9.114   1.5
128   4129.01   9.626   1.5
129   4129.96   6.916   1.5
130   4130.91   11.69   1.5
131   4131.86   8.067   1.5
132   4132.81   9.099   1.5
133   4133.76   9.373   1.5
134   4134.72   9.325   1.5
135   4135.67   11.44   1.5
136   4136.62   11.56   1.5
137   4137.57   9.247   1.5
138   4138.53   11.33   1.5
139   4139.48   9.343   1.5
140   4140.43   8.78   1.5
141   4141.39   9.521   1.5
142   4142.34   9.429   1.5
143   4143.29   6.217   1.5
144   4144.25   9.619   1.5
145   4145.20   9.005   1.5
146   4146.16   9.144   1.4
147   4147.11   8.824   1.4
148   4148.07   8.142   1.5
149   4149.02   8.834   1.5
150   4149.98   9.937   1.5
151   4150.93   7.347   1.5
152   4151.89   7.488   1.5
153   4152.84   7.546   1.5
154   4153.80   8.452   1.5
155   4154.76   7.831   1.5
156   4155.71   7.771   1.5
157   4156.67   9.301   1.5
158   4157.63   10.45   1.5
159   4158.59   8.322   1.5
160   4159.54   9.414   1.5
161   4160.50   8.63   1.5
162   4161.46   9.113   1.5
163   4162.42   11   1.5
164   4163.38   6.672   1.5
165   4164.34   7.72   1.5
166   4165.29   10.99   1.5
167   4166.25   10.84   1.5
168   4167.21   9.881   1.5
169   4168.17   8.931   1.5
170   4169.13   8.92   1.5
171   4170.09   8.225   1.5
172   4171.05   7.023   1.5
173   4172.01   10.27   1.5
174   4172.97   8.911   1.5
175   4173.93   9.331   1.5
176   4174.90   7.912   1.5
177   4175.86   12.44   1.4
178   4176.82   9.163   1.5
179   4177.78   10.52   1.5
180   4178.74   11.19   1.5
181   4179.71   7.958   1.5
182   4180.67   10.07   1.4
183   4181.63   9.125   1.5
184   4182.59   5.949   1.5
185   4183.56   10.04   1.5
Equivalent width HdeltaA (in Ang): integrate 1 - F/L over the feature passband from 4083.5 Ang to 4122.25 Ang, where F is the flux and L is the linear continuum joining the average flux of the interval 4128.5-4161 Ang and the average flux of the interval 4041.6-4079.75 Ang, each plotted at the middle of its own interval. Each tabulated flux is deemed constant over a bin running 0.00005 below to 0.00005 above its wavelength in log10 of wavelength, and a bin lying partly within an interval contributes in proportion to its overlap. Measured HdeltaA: -3.47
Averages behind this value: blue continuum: 9.11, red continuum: 9.03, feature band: 9.88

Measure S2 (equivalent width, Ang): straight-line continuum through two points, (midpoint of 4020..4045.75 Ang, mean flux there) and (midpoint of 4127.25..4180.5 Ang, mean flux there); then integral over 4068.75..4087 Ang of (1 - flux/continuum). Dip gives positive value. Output 1.4 Ang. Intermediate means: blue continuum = 9.88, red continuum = 9.16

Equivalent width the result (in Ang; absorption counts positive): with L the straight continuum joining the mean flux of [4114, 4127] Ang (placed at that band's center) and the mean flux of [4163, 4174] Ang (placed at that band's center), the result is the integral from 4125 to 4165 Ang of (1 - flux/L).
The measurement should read 2.18 Ang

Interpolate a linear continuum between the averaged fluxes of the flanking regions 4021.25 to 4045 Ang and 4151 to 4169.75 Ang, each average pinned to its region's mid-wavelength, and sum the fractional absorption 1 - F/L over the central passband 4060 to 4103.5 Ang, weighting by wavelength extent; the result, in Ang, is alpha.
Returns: 0.8 Ang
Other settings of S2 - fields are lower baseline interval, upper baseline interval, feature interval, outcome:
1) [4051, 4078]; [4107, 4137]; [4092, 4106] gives 0.6 Ang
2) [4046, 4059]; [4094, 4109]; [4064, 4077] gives 1.5 Ang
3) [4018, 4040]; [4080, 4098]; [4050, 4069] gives 0.9 Ang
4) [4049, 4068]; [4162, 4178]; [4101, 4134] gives -1.4 Ang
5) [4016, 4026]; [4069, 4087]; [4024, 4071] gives -0.3 Ang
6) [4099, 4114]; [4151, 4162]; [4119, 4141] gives -1.6 Ang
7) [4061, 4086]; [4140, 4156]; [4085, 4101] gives -2.1 Ang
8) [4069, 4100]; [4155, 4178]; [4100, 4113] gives -0.6 Ang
